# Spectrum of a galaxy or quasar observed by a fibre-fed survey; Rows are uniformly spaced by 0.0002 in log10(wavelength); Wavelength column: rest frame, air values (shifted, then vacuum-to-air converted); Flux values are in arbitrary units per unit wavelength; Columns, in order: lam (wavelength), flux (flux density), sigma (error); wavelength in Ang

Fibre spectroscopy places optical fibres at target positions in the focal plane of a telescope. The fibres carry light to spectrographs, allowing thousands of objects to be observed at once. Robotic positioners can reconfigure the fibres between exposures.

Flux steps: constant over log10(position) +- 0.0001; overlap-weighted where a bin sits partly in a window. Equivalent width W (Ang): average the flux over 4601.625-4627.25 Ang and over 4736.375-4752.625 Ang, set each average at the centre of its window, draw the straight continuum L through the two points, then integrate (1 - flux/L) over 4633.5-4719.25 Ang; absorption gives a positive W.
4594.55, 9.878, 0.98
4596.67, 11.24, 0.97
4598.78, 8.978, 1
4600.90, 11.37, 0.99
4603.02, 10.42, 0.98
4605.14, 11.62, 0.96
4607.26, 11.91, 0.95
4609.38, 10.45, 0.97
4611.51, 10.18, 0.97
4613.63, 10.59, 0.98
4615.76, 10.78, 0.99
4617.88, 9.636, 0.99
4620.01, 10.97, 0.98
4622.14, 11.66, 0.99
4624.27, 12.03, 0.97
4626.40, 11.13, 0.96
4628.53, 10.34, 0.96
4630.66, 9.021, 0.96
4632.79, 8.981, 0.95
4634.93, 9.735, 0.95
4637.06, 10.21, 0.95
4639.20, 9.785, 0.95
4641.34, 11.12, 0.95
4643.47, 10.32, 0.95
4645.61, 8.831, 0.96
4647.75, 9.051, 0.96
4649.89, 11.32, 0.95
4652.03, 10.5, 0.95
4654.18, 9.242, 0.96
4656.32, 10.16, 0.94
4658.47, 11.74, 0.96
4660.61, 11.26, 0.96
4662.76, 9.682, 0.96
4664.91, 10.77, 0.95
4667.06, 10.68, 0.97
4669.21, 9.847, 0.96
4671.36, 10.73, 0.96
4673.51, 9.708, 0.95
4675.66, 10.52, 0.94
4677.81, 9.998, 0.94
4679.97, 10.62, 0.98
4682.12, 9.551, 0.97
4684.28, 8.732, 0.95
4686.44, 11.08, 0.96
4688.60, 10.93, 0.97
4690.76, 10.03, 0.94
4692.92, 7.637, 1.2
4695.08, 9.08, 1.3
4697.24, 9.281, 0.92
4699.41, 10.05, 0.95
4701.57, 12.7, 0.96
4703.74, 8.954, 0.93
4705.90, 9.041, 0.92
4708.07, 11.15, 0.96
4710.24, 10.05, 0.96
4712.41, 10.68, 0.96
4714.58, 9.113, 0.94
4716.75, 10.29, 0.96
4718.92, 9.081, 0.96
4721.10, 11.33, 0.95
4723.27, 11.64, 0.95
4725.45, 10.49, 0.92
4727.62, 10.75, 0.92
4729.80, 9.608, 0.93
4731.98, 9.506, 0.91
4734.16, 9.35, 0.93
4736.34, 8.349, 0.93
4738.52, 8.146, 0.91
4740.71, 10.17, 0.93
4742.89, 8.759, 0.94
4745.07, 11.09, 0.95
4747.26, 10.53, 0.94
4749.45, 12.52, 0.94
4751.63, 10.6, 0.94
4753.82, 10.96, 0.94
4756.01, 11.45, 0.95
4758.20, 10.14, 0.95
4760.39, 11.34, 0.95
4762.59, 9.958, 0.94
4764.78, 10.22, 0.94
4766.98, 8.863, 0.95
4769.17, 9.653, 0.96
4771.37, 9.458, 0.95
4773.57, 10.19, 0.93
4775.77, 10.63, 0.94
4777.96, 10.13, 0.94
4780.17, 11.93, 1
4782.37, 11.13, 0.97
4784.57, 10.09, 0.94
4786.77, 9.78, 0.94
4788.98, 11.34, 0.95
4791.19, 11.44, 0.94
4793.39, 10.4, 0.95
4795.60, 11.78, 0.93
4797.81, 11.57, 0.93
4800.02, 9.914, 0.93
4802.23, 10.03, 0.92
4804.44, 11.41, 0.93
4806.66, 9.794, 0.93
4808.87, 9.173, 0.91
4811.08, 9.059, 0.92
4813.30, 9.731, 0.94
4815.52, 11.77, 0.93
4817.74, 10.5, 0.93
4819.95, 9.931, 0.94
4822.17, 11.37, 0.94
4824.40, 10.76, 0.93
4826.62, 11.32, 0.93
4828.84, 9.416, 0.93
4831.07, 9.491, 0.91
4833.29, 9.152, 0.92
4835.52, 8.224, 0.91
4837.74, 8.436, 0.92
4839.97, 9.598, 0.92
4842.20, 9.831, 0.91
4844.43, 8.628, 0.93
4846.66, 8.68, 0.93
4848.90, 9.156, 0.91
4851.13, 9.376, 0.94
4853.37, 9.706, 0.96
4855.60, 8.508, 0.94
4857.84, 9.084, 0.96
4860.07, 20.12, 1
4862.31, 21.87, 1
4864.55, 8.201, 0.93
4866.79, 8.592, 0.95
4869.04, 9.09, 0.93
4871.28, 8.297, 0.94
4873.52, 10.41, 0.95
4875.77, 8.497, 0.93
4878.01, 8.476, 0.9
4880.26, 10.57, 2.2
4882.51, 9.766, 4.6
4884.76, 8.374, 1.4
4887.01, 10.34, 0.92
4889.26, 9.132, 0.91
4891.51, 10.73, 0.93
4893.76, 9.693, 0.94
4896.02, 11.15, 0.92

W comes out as 3.87 Ang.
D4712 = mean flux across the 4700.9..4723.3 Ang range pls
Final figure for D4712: 10.3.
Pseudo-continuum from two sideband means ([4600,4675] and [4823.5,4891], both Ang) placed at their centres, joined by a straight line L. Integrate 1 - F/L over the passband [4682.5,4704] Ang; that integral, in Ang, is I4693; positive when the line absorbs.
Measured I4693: 1.0 Ang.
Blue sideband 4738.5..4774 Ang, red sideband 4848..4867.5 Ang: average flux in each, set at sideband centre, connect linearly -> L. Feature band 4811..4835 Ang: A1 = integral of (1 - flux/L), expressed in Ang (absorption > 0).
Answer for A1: 2.1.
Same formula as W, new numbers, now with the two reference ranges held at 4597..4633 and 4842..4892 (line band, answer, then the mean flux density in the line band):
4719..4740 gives 1.2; 9.87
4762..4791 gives 0.2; 10.3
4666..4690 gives 0.7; 10.2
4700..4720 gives 0.7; 10.1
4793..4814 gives 0.1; 10.3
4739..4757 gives -0.4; 10.7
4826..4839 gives 1.3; 9.27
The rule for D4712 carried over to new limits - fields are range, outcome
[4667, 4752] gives 10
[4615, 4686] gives 10.3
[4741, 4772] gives 10.4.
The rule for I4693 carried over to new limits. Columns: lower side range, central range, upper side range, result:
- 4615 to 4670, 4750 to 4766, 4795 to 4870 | -0.54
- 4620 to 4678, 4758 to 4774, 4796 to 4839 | 0.31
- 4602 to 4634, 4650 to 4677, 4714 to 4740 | -0.35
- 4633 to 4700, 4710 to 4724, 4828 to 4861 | -0.45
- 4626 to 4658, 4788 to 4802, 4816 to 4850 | -1.83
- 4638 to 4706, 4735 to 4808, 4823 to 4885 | -2.27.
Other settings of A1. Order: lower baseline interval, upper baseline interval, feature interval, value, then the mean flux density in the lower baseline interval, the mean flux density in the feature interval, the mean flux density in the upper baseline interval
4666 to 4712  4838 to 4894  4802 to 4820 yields -0.1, 10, 10.2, 10.2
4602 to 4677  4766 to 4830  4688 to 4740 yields 2.8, 10.4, 9.88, 10.4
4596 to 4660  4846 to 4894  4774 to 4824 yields -1.1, 10.4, 10.6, 10.3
